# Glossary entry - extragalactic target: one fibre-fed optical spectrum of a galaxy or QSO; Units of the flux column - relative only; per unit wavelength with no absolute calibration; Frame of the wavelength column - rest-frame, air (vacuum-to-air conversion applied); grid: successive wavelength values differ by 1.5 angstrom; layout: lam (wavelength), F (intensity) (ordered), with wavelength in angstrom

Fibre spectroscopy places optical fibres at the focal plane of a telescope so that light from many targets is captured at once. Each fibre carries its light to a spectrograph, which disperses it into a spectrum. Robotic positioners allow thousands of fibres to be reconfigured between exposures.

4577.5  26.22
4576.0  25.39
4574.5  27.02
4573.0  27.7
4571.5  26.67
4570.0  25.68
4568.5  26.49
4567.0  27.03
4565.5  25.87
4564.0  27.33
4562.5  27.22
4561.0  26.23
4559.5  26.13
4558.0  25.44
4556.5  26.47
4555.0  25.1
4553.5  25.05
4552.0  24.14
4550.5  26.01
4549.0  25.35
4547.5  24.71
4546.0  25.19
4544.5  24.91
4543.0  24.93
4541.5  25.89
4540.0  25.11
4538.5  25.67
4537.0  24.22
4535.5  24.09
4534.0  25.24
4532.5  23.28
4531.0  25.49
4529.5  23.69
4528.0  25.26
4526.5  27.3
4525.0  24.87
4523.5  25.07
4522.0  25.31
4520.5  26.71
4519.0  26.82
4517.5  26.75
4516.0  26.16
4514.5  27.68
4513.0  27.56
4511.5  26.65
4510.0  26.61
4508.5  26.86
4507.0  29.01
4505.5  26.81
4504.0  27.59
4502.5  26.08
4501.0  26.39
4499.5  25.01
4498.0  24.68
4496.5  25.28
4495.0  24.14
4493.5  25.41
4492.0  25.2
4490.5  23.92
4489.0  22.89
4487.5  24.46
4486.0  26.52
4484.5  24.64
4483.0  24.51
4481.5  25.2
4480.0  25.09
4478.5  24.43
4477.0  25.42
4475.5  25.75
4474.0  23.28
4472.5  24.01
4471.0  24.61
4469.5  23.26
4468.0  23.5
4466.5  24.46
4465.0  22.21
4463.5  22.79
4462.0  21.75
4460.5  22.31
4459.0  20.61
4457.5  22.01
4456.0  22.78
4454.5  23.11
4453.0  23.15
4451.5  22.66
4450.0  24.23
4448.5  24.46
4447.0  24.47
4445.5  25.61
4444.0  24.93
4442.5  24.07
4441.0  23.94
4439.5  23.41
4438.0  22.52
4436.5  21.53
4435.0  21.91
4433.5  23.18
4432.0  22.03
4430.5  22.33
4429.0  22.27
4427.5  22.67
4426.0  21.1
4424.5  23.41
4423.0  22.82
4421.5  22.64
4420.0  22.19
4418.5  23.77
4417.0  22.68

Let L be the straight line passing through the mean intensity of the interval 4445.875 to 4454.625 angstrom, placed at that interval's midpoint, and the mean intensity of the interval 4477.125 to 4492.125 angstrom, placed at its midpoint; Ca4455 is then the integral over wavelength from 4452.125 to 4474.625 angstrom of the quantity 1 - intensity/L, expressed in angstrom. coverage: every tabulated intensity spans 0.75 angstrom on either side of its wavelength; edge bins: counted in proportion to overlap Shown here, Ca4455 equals 1.14 angstrom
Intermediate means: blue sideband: 23.8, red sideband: 24.7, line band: 22.9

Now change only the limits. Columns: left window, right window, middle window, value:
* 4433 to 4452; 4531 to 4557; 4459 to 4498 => 0.0 angstrom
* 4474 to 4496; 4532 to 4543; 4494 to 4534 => -2.0 angstrom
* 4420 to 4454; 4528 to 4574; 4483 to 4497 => -0.3 angstrom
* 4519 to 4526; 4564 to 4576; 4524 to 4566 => 1.2 angstrom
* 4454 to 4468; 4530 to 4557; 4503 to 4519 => -2.1 angstrom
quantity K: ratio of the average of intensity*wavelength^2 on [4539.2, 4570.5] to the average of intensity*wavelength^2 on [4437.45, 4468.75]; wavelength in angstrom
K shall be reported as 1.2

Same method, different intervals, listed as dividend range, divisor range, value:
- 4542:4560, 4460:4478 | 1.11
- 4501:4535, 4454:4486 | 1.13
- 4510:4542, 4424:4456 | 1.15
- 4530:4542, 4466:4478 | 1.05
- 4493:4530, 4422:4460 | 1.17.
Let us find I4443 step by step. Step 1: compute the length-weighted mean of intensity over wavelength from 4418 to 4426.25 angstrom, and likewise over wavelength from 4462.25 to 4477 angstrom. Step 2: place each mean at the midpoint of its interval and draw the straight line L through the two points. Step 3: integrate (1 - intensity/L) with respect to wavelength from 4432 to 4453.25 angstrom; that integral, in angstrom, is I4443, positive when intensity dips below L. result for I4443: -0.3 angstrom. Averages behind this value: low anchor 22.7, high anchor 23.8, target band 23.5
